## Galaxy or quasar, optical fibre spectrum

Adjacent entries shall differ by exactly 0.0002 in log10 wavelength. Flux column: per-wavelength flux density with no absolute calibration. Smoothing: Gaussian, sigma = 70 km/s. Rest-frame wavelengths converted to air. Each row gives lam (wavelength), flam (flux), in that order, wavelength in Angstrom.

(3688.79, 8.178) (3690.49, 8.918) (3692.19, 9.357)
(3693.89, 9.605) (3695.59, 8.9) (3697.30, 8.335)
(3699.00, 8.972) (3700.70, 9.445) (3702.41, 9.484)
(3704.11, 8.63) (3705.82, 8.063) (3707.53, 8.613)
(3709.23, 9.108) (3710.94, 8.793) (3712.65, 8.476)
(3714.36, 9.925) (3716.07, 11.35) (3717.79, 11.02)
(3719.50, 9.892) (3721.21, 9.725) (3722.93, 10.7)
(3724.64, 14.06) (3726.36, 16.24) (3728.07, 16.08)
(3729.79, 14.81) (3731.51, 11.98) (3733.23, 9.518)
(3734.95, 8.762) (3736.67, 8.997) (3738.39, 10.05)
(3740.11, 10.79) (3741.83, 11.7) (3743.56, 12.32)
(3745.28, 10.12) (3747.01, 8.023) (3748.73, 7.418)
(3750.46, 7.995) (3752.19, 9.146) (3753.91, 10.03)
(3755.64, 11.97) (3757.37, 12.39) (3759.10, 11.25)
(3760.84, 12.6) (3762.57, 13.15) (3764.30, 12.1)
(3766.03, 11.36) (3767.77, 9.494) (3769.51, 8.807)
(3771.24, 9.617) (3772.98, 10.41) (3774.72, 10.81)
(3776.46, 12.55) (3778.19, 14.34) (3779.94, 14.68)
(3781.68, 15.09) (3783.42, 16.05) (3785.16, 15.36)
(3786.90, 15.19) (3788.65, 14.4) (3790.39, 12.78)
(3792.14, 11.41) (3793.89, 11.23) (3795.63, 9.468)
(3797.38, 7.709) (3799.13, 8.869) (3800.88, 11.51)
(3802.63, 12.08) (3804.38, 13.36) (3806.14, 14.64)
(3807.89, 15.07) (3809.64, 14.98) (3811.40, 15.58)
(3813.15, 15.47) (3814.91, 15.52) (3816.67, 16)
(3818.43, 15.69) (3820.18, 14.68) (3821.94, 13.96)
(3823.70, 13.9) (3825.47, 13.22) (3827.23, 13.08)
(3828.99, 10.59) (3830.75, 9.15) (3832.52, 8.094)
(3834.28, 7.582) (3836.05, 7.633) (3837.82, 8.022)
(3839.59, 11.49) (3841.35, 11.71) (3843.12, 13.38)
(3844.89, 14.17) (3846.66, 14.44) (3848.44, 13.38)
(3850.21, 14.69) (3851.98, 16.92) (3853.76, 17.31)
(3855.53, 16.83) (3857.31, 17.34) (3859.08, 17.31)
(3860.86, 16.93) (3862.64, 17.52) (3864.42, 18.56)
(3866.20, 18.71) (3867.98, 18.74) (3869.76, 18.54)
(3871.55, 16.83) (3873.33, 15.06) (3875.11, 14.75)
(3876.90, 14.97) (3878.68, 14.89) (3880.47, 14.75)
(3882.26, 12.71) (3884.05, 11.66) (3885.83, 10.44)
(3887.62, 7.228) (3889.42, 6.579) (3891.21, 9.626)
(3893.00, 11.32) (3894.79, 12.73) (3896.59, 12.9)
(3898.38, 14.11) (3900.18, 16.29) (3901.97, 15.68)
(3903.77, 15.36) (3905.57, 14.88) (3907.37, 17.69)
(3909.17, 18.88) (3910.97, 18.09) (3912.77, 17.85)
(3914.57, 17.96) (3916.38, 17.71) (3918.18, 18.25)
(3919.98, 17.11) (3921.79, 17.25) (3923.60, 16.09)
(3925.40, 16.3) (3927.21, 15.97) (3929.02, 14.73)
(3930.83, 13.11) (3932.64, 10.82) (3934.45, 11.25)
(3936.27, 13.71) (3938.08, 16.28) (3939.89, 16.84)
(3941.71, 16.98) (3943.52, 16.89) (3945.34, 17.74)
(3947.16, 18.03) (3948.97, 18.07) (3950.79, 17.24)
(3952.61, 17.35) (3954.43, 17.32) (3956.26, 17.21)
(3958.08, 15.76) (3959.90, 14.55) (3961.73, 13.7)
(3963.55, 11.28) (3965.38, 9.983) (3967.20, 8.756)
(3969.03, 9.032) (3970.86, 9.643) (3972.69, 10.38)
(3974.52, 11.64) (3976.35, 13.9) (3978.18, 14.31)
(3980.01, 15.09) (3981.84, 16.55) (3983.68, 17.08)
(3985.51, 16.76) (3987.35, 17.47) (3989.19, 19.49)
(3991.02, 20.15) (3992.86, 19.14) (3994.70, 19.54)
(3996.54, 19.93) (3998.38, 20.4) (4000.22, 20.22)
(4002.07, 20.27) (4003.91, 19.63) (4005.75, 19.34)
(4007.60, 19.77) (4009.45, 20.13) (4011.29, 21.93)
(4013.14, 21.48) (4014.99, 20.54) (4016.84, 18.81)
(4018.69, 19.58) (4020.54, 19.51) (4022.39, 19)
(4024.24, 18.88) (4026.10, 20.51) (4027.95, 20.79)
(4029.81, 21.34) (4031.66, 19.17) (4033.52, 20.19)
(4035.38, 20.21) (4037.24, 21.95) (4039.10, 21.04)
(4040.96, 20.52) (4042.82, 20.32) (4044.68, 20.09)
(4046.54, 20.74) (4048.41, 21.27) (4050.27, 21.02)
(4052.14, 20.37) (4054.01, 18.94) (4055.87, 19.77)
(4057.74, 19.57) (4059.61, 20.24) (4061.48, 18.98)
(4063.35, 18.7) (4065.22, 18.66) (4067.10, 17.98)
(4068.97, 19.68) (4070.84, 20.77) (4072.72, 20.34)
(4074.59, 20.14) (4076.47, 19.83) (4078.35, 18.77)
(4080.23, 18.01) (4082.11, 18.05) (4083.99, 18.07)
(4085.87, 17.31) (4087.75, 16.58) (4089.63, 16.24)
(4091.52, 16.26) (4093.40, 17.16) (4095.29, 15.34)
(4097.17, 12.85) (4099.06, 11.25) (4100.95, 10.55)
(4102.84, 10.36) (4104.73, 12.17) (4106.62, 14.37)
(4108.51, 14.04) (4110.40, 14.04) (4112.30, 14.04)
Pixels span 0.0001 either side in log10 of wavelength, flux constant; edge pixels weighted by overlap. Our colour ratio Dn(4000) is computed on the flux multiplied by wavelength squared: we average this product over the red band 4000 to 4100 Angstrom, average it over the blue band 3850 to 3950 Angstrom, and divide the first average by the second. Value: 1.3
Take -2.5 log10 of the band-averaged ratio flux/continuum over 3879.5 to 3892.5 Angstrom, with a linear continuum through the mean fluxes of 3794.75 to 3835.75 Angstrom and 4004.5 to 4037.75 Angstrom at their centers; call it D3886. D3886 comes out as 0.40 mag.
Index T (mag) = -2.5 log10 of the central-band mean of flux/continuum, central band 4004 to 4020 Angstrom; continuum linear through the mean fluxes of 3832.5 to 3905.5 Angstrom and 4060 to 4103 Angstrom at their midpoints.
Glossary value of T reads -0.24 mag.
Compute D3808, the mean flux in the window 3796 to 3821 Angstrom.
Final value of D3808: 13.6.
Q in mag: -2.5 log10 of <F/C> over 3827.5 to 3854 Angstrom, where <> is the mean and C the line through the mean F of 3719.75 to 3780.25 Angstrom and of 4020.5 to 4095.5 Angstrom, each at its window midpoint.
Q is 0.16 mag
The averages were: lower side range 11.2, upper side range 19.4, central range 11.8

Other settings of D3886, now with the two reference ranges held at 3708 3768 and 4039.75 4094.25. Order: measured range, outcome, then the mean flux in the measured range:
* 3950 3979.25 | 0.24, 13.2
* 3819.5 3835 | 0.13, 11.6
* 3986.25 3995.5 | -0.11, 19.1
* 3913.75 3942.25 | 0.00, 15.6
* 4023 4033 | -0.11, 20.1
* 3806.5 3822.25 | -0.19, 15.3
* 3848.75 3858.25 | -0.19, 16.4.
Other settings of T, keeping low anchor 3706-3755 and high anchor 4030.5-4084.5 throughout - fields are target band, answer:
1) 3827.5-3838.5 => 0.46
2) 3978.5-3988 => 0.08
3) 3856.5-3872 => -0.24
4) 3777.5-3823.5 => -0.10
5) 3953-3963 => 0.09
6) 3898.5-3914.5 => -0.08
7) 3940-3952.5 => -0.05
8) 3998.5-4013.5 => -0.11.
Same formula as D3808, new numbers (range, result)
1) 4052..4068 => 19.2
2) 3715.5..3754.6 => 10.9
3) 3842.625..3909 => 14.8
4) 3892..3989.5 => 15.2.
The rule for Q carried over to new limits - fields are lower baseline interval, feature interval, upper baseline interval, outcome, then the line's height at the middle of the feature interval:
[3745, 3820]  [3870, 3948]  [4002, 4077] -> 0.09 mag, 16.1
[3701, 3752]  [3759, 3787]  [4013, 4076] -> -0.06 mag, 11.8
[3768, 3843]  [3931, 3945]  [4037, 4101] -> 0.06 mag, 15.5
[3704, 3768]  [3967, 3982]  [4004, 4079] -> 0.43 mag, 18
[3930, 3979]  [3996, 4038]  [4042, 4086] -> -0.17 mag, 17.2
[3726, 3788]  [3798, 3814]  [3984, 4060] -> -0.01 mag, 13.2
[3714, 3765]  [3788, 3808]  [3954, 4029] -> 0.07 mag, 12.5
